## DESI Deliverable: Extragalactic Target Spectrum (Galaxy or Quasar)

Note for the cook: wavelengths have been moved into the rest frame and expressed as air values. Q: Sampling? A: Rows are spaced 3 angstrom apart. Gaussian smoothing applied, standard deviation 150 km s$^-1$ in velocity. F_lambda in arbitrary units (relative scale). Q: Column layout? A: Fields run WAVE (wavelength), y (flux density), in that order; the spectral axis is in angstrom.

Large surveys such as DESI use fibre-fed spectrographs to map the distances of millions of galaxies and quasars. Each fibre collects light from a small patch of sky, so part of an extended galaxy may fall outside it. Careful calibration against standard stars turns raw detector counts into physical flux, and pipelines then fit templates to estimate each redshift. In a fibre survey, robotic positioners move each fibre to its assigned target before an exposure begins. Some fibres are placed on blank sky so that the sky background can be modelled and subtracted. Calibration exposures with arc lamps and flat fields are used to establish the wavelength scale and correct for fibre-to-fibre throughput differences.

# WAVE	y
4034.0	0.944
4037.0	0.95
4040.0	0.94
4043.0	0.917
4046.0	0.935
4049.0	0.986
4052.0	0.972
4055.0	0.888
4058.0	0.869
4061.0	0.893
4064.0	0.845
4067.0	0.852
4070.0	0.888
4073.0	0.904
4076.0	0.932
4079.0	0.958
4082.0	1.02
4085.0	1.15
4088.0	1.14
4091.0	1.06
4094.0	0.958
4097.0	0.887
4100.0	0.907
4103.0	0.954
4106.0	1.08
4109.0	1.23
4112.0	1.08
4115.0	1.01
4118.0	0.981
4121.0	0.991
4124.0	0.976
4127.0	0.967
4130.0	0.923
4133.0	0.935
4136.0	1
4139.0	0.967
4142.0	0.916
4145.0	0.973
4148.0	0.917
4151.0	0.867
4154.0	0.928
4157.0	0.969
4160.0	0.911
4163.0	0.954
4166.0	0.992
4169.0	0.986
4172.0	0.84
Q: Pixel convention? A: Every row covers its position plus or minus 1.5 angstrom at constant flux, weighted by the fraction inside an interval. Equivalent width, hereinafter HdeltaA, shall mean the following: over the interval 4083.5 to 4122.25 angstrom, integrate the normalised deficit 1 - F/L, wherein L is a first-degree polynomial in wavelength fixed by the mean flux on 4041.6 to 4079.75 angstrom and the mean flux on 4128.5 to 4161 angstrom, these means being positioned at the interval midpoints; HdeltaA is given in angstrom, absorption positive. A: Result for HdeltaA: -4.6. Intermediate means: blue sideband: 0.91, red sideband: 0.937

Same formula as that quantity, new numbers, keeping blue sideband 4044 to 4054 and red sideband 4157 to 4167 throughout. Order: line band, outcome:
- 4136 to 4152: 0.3 angstrom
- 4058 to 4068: 1.0 angstrom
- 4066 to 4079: 0.7 angstrom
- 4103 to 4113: -1.6 angstrom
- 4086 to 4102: -0.6 angstrom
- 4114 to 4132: -0.3 angstrom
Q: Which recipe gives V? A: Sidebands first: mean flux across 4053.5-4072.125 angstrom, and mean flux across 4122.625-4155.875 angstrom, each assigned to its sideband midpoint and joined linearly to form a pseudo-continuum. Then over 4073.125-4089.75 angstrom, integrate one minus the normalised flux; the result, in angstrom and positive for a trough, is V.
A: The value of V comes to -2.6 angstrom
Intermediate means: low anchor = 0.874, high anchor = 0.943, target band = 1.03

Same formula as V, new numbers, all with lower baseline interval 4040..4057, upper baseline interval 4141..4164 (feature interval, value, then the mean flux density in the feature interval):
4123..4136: -0.34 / 0.955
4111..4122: -0.96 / 1.01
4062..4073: 0.79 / 0.869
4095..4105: 0.08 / 0.926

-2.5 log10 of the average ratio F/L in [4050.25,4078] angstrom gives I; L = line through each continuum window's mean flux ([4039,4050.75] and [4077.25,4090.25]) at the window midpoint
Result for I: 0.12 mag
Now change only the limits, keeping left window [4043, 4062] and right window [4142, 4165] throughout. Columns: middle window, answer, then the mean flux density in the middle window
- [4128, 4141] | -0.03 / 0.955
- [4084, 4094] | -0.18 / 1.09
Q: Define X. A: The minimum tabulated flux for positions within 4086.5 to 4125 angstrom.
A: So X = 0.887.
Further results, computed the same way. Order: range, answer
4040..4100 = 0.845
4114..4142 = 0.916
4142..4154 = 0.867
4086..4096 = 0.958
